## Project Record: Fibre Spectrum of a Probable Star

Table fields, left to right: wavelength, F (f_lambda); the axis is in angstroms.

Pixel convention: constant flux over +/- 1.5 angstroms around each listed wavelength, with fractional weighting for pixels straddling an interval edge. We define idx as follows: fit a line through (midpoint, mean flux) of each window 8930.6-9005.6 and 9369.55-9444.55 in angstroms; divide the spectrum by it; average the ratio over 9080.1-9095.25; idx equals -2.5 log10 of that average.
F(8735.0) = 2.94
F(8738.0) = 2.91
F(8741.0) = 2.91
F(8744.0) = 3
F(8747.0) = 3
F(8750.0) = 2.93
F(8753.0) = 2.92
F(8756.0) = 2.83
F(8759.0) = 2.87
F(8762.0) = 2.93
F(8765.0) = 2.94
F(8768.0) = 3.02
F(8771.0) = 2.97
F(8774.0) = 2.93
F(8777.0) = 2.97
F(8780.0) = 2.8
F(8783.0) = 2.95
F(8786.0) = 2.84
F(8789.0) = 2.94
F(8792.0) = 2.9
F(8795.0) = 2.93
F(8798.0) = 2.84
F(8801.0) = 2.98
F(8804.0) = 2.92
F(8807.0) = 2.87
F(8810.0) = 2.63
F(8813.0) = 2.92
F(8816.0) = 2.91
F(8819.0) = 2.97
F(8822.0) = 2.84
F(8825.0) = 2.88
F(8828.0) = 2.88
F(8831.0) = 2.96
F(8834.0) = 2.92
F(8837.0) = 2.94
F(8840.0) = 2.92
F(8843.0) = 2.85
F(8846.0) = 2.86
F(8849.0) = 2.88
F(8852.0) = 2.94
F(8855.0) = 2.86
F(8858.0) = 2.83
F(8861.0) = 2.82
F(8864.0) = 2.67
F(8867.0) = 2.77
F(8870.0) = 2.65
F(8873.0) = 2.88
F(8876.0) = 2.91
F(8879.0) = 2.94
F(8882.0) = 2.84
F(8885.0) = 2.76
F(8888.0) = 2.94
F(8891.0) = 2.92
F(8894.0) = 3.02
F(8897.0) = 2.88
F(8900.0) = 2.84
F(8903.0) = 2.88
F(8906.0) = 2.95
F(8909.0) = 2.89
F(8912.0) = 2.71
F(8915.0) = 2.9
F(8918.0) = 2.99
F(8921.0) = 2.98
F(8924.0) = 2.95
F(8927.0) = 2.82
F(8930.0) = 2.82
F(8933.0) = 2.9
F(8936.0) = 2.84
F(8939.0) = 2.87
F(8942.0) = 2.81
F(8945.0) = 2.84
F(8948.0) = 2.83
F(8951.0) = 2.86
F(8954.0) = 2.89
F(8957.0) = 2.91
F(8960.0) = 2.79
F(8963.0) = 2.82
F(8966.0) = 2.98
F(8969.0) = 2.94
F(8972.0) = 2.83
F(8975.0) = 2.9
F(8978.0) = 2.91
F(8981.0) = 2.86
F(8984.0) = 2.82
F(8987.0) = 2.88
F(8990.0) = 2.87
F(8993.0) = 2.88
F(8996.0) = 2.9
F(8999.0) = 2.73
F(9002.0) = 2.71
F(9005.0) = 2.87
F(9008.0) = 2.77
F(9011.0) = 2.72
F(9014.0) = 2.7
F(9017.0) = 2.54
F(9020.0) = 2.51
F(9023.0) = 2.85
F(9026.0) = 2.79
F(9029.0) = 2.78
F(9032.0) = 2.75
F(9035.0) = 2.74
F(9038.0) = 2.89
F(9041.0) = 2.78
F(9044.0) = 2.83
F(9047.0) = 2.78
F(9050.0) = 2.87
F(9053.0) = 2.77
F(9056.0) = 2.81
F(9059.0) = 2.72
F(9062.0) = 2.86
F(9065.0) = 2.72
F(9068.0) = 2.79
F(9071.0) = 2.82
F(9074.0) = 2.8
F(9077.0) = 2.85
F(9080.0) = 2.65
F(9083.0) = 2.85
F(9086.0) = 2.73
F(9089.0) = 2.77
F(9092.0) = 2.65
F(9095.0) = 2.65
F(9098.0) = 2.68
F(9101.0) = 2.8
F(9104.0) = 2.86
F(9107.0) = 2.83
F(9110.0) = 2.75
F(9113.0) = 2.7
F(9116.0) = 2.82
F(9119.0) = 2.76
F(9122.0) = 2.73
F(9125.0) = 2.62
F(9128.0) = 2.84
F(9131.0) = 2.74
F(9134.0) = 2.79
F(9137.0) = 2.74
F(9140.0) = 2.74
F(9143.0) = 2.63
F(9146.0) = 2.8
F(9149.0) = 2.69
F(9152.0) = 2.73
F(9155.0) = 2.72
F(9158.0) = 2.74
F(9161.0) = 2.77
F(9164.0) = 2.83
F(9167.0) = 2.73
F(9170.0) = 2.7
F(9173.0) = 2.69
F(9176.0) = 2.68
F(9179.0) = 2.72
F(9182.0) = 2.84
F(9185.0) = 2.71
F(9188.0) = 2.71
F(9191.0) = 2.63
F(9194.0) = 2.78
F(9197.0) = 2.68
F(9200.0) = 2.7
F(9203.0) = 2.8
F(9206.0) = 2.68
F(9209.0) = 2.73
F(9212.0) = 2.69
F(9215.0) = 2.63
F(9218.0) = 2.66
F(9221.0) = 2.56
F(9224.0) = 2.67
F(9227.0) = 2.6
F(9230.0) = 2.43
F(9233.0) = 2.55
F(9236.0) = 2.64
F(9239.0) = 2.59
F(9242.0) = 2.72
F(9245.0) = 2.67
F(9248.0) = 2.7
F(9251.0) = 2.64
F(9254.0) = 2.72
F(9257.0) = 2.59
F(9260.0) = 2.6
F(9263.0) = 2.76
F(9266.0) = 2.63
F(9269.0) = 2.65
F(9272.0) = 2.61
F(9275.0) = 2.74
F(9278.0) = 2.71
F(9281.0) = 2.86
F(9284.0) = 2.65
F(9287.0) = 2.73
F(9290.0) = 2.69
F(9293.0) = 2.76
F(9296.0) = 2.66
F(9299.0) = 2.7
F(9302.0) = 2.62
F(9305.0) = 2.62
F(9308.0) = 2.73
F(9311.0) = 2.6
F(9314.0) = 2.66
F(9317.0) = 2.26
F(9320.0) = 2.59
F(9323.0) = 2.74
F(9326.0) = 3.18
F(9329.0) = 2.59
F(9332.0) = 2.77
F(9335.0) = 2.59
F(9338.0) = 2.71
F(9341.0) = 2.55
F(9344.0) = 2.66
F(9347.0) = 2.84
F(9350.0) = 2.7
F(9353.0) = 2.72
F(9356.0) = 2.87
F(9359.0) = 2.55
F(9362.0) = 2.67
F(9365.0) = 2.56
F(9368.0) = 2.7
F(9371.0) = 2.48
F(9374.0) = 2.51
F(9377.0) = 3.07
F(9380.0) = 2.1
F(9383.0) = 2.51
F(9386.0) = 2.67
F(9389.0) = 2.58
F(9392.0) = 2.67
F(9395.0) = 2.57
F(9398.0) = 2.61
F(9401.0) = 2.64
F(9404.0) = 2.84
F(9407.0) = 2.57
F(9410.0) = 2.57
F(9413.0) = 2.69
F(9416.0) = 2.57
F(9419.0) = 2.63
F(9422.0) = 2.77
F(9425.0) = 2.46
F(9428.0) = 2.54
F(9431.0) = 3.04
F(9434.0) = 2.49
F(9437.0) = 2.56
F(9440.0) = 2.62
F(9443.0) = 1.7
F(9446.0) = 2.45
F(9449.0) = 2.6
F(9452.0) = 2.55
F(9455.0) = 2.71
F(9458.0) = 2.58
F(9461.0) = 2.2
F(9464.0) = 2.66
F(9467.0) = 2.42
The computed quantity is 0.02 mag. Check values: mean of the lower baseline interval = 2.86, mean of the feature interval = 2.73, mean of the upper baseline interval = 2.58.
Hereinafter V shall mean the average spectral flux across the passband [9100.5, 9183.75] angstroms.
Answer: 2.75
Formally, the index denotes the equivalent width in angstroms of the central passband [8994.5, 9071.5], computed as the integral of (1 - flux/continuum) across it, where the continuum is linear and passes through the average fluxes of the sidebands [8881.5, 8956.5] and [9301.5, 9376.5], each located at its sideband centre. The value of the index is 1.4 angstroms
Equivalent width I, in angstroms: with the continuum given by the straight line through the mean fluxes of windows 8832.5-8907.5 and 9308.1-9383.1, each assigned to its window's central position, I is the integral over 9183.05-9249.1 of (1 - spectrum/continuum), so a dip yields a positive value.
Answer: 1.2 angstroms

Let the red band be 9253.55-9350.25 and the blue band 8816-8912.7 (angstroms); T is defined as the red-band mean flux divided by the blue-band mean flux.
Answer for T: 0.9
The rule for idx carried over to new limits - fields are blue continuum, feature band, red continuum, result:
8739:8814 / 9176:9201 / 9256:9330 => 0.002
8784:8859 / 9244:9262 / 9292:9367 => 0.021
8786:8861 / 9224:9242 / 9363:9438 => 0.046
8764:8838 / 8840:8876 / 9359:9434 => 0.020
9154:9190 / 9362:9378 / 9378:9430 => -0.014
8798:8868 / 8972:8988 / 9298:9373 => -0.023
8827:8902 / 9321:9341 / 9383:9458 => -0.045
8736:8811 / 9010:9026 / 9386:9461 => 0.044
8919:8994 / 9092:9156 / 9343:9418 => 0.015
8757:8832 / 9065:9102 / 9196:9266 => -0.006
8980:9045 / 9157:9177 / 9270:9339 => -0.002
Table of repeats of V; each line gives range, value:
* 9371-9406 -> 2.61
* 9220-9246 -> 2.6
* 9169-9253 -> 2.67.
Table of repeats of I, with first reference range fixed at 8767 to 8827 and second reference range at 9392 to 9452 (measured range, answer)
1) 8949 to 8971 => -0.5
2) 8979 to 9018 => 0.0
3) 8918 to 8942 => -0.5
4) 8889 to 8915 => -0.4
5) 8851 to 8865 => 0.2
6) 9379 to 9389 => 0.5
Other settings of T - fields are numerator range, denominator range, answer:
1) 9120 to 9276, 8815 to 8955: 0.94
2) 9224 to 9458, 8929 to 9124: 0.94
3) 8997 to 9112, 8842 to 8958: 0.96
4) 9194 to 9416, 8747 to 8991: 0.92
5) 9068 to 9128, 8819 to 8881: 0.96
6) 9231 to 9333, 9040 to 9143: 0.97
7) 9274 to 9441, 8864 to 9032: 0.94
